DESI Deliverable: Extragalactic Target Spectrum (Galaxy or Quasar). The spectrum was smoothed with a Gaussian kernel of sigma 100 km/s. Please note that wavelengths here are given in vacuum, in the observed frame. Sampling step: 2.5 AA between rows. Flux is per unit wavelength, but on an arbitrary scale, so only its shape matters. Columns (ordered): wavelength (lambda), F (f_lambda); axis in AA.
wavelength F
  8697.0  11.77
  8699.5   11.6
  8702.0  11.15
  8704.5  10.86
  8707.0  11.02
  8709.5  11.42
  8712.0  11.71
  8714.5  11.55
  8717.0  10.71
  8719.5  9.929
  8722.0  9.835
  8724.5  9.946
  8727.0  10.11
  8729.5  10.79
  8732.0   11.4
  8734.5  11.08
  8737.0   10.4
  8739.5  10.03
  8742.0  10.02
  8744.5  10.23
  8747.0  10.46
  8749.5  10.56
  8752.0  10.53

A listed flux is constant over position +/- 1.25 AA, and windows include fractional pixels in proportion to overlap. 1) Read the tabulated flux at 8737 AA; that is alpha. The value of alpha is 10.4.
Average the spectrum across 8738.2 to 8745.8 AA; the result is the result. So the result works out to 10.1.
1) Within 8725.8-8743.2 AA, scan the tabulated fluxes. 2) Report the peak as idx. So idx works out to 11.4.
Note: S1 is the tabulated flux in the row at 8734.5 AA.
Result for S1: 11.08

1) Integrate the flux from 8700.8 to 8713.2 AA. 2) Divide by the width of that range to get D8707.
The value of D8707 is 11.2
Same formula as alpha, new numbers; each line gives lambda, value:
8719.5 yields 9.929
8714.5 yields 11.55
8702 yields 11.15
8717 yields 10.71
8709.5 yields 11.42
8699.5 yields 11.6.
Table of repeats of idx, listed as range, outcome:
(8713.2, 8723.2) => 11.55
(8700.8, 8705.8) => 11.15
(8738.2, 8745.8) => 10.23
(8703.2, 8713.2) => 11.71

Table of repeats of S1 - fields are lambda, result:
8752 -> 10.53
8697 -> 11.77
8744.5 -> 10.23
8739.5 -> 10.03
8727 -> 10.11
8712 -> 11.71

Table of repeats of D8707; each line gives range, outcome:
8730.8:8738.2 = 11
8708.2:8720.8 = 11.1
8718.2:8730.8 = 10.1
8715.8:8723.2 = 10.2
